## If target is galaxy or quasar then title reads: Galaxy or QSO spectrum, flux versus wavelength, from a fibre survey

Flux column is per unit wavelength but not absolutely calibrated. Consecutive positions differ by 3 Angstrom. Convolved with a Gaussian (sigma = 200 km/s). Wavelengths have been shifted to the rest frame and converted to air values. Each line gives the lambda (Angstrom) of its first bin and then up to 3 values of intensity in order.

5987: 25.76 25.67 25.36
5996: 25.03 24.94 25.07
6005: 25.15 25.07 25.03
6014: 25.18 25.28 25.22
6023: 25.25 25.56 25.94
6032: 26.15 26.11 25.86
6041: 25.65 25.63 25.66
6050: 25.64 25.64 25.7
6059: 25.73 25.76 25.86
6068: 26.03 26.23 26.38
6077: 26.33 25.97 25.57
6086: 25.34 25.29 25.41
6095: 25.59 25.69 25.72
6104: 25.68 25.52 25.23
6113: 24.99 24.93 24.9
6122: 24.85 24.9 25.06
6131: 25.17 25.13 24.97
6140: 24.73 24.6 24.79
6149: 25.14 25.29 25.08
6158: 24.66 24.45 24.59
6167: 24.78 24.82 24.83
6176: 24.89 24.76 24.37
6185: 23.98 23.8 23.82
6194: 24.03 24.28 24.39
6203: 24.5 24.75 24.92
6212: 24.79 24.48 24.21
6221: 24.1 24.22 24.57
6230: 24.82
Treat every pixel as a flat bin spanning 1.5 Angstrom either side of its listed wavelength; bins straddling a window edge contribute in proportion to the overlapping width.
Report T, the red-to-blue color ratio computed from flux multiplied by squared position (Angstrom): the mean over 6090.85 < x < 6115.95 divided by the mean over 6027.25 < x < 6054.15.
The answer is 1.0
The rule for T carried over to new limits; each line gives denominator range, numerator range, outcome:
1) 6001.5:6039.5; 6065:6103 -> 1.03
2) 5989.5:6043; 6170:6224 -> 1.02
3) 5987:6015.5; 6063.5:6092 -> 1.05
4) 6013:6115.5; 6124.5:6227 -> 0.99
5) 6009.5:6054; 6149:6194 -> 1.01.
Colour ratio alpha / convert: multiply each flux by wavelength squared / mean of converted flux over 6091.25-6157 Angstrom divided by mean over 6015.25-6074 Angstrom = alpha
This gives 1.0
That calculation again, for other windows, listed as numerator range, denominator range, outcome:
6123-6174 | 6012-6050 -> 1.01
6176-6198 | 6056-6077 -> 0.97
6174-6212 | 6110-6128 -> 1.00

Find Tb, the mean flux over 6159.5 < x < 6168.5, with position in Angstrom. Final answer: 24.6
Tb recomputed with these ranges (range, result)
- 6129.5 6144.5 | 24.9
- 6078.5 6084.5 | 25.8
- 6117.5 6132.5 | 25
